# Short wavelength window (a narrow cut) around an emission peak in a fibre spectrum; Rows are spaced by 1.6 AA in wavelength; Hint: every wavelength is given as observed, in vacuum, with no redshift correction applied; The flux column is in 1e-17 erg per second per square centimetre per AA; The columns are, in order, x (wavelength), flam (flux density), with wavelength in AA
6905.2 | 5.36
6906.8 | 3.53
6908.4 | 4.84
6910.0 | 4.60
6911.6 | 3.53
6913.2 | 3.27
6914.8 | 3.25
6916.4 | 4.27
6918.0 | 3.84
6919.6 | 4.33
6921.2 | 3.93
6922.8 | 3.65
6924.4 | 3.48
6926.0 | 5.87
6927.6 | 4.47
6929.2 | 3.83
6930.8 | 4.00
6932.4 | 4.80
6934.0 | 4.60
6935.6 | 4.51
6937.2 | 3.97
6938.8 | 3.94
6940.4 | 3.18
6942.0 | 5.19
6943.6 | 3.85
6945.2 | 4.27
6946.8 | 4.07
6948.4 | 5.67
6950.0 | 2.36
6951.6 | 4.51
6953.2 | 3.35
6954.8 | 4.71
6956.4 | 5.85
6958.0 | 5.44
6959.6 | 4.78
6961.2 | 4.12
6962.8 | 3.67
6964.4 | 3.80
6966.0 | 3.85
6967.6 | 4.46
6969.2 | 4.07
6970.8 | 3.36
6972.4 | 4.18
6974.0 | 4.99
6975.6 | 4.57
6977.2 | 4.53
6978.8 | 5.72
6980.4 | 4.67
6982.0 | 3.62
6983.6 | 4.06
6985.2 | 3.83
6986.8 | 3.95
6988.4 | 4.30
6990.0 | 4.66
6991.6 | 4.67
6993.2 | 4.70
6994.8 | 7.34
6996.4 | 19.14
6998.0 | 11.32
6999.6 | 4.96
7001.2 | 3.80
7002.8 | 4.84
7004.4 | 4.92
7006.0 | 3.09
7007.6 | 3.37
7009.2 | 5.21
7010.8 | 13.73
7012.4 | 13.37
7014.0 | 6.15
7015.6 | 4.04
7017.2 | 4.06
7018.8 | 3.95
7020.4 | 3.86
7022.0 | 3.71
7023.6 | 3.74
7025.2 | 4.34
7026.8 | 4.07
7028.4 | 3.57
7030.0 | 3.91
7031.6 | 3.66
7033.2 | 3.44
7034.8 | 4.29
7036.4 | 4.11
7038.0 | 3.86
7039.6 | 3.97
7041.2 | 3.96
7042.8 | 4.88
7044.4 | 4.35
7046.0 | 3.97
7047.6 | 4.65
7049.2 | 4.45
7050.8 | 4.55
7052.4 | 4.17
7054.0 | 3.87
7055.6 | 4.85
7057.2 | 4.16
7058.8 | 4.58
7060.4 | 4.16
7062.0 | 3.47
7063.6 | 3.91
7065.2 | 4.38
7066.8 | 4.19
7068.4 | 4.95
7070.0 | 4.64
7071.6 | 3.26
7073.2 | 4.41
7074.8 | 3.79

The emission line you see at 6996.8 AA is [S II] 6716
